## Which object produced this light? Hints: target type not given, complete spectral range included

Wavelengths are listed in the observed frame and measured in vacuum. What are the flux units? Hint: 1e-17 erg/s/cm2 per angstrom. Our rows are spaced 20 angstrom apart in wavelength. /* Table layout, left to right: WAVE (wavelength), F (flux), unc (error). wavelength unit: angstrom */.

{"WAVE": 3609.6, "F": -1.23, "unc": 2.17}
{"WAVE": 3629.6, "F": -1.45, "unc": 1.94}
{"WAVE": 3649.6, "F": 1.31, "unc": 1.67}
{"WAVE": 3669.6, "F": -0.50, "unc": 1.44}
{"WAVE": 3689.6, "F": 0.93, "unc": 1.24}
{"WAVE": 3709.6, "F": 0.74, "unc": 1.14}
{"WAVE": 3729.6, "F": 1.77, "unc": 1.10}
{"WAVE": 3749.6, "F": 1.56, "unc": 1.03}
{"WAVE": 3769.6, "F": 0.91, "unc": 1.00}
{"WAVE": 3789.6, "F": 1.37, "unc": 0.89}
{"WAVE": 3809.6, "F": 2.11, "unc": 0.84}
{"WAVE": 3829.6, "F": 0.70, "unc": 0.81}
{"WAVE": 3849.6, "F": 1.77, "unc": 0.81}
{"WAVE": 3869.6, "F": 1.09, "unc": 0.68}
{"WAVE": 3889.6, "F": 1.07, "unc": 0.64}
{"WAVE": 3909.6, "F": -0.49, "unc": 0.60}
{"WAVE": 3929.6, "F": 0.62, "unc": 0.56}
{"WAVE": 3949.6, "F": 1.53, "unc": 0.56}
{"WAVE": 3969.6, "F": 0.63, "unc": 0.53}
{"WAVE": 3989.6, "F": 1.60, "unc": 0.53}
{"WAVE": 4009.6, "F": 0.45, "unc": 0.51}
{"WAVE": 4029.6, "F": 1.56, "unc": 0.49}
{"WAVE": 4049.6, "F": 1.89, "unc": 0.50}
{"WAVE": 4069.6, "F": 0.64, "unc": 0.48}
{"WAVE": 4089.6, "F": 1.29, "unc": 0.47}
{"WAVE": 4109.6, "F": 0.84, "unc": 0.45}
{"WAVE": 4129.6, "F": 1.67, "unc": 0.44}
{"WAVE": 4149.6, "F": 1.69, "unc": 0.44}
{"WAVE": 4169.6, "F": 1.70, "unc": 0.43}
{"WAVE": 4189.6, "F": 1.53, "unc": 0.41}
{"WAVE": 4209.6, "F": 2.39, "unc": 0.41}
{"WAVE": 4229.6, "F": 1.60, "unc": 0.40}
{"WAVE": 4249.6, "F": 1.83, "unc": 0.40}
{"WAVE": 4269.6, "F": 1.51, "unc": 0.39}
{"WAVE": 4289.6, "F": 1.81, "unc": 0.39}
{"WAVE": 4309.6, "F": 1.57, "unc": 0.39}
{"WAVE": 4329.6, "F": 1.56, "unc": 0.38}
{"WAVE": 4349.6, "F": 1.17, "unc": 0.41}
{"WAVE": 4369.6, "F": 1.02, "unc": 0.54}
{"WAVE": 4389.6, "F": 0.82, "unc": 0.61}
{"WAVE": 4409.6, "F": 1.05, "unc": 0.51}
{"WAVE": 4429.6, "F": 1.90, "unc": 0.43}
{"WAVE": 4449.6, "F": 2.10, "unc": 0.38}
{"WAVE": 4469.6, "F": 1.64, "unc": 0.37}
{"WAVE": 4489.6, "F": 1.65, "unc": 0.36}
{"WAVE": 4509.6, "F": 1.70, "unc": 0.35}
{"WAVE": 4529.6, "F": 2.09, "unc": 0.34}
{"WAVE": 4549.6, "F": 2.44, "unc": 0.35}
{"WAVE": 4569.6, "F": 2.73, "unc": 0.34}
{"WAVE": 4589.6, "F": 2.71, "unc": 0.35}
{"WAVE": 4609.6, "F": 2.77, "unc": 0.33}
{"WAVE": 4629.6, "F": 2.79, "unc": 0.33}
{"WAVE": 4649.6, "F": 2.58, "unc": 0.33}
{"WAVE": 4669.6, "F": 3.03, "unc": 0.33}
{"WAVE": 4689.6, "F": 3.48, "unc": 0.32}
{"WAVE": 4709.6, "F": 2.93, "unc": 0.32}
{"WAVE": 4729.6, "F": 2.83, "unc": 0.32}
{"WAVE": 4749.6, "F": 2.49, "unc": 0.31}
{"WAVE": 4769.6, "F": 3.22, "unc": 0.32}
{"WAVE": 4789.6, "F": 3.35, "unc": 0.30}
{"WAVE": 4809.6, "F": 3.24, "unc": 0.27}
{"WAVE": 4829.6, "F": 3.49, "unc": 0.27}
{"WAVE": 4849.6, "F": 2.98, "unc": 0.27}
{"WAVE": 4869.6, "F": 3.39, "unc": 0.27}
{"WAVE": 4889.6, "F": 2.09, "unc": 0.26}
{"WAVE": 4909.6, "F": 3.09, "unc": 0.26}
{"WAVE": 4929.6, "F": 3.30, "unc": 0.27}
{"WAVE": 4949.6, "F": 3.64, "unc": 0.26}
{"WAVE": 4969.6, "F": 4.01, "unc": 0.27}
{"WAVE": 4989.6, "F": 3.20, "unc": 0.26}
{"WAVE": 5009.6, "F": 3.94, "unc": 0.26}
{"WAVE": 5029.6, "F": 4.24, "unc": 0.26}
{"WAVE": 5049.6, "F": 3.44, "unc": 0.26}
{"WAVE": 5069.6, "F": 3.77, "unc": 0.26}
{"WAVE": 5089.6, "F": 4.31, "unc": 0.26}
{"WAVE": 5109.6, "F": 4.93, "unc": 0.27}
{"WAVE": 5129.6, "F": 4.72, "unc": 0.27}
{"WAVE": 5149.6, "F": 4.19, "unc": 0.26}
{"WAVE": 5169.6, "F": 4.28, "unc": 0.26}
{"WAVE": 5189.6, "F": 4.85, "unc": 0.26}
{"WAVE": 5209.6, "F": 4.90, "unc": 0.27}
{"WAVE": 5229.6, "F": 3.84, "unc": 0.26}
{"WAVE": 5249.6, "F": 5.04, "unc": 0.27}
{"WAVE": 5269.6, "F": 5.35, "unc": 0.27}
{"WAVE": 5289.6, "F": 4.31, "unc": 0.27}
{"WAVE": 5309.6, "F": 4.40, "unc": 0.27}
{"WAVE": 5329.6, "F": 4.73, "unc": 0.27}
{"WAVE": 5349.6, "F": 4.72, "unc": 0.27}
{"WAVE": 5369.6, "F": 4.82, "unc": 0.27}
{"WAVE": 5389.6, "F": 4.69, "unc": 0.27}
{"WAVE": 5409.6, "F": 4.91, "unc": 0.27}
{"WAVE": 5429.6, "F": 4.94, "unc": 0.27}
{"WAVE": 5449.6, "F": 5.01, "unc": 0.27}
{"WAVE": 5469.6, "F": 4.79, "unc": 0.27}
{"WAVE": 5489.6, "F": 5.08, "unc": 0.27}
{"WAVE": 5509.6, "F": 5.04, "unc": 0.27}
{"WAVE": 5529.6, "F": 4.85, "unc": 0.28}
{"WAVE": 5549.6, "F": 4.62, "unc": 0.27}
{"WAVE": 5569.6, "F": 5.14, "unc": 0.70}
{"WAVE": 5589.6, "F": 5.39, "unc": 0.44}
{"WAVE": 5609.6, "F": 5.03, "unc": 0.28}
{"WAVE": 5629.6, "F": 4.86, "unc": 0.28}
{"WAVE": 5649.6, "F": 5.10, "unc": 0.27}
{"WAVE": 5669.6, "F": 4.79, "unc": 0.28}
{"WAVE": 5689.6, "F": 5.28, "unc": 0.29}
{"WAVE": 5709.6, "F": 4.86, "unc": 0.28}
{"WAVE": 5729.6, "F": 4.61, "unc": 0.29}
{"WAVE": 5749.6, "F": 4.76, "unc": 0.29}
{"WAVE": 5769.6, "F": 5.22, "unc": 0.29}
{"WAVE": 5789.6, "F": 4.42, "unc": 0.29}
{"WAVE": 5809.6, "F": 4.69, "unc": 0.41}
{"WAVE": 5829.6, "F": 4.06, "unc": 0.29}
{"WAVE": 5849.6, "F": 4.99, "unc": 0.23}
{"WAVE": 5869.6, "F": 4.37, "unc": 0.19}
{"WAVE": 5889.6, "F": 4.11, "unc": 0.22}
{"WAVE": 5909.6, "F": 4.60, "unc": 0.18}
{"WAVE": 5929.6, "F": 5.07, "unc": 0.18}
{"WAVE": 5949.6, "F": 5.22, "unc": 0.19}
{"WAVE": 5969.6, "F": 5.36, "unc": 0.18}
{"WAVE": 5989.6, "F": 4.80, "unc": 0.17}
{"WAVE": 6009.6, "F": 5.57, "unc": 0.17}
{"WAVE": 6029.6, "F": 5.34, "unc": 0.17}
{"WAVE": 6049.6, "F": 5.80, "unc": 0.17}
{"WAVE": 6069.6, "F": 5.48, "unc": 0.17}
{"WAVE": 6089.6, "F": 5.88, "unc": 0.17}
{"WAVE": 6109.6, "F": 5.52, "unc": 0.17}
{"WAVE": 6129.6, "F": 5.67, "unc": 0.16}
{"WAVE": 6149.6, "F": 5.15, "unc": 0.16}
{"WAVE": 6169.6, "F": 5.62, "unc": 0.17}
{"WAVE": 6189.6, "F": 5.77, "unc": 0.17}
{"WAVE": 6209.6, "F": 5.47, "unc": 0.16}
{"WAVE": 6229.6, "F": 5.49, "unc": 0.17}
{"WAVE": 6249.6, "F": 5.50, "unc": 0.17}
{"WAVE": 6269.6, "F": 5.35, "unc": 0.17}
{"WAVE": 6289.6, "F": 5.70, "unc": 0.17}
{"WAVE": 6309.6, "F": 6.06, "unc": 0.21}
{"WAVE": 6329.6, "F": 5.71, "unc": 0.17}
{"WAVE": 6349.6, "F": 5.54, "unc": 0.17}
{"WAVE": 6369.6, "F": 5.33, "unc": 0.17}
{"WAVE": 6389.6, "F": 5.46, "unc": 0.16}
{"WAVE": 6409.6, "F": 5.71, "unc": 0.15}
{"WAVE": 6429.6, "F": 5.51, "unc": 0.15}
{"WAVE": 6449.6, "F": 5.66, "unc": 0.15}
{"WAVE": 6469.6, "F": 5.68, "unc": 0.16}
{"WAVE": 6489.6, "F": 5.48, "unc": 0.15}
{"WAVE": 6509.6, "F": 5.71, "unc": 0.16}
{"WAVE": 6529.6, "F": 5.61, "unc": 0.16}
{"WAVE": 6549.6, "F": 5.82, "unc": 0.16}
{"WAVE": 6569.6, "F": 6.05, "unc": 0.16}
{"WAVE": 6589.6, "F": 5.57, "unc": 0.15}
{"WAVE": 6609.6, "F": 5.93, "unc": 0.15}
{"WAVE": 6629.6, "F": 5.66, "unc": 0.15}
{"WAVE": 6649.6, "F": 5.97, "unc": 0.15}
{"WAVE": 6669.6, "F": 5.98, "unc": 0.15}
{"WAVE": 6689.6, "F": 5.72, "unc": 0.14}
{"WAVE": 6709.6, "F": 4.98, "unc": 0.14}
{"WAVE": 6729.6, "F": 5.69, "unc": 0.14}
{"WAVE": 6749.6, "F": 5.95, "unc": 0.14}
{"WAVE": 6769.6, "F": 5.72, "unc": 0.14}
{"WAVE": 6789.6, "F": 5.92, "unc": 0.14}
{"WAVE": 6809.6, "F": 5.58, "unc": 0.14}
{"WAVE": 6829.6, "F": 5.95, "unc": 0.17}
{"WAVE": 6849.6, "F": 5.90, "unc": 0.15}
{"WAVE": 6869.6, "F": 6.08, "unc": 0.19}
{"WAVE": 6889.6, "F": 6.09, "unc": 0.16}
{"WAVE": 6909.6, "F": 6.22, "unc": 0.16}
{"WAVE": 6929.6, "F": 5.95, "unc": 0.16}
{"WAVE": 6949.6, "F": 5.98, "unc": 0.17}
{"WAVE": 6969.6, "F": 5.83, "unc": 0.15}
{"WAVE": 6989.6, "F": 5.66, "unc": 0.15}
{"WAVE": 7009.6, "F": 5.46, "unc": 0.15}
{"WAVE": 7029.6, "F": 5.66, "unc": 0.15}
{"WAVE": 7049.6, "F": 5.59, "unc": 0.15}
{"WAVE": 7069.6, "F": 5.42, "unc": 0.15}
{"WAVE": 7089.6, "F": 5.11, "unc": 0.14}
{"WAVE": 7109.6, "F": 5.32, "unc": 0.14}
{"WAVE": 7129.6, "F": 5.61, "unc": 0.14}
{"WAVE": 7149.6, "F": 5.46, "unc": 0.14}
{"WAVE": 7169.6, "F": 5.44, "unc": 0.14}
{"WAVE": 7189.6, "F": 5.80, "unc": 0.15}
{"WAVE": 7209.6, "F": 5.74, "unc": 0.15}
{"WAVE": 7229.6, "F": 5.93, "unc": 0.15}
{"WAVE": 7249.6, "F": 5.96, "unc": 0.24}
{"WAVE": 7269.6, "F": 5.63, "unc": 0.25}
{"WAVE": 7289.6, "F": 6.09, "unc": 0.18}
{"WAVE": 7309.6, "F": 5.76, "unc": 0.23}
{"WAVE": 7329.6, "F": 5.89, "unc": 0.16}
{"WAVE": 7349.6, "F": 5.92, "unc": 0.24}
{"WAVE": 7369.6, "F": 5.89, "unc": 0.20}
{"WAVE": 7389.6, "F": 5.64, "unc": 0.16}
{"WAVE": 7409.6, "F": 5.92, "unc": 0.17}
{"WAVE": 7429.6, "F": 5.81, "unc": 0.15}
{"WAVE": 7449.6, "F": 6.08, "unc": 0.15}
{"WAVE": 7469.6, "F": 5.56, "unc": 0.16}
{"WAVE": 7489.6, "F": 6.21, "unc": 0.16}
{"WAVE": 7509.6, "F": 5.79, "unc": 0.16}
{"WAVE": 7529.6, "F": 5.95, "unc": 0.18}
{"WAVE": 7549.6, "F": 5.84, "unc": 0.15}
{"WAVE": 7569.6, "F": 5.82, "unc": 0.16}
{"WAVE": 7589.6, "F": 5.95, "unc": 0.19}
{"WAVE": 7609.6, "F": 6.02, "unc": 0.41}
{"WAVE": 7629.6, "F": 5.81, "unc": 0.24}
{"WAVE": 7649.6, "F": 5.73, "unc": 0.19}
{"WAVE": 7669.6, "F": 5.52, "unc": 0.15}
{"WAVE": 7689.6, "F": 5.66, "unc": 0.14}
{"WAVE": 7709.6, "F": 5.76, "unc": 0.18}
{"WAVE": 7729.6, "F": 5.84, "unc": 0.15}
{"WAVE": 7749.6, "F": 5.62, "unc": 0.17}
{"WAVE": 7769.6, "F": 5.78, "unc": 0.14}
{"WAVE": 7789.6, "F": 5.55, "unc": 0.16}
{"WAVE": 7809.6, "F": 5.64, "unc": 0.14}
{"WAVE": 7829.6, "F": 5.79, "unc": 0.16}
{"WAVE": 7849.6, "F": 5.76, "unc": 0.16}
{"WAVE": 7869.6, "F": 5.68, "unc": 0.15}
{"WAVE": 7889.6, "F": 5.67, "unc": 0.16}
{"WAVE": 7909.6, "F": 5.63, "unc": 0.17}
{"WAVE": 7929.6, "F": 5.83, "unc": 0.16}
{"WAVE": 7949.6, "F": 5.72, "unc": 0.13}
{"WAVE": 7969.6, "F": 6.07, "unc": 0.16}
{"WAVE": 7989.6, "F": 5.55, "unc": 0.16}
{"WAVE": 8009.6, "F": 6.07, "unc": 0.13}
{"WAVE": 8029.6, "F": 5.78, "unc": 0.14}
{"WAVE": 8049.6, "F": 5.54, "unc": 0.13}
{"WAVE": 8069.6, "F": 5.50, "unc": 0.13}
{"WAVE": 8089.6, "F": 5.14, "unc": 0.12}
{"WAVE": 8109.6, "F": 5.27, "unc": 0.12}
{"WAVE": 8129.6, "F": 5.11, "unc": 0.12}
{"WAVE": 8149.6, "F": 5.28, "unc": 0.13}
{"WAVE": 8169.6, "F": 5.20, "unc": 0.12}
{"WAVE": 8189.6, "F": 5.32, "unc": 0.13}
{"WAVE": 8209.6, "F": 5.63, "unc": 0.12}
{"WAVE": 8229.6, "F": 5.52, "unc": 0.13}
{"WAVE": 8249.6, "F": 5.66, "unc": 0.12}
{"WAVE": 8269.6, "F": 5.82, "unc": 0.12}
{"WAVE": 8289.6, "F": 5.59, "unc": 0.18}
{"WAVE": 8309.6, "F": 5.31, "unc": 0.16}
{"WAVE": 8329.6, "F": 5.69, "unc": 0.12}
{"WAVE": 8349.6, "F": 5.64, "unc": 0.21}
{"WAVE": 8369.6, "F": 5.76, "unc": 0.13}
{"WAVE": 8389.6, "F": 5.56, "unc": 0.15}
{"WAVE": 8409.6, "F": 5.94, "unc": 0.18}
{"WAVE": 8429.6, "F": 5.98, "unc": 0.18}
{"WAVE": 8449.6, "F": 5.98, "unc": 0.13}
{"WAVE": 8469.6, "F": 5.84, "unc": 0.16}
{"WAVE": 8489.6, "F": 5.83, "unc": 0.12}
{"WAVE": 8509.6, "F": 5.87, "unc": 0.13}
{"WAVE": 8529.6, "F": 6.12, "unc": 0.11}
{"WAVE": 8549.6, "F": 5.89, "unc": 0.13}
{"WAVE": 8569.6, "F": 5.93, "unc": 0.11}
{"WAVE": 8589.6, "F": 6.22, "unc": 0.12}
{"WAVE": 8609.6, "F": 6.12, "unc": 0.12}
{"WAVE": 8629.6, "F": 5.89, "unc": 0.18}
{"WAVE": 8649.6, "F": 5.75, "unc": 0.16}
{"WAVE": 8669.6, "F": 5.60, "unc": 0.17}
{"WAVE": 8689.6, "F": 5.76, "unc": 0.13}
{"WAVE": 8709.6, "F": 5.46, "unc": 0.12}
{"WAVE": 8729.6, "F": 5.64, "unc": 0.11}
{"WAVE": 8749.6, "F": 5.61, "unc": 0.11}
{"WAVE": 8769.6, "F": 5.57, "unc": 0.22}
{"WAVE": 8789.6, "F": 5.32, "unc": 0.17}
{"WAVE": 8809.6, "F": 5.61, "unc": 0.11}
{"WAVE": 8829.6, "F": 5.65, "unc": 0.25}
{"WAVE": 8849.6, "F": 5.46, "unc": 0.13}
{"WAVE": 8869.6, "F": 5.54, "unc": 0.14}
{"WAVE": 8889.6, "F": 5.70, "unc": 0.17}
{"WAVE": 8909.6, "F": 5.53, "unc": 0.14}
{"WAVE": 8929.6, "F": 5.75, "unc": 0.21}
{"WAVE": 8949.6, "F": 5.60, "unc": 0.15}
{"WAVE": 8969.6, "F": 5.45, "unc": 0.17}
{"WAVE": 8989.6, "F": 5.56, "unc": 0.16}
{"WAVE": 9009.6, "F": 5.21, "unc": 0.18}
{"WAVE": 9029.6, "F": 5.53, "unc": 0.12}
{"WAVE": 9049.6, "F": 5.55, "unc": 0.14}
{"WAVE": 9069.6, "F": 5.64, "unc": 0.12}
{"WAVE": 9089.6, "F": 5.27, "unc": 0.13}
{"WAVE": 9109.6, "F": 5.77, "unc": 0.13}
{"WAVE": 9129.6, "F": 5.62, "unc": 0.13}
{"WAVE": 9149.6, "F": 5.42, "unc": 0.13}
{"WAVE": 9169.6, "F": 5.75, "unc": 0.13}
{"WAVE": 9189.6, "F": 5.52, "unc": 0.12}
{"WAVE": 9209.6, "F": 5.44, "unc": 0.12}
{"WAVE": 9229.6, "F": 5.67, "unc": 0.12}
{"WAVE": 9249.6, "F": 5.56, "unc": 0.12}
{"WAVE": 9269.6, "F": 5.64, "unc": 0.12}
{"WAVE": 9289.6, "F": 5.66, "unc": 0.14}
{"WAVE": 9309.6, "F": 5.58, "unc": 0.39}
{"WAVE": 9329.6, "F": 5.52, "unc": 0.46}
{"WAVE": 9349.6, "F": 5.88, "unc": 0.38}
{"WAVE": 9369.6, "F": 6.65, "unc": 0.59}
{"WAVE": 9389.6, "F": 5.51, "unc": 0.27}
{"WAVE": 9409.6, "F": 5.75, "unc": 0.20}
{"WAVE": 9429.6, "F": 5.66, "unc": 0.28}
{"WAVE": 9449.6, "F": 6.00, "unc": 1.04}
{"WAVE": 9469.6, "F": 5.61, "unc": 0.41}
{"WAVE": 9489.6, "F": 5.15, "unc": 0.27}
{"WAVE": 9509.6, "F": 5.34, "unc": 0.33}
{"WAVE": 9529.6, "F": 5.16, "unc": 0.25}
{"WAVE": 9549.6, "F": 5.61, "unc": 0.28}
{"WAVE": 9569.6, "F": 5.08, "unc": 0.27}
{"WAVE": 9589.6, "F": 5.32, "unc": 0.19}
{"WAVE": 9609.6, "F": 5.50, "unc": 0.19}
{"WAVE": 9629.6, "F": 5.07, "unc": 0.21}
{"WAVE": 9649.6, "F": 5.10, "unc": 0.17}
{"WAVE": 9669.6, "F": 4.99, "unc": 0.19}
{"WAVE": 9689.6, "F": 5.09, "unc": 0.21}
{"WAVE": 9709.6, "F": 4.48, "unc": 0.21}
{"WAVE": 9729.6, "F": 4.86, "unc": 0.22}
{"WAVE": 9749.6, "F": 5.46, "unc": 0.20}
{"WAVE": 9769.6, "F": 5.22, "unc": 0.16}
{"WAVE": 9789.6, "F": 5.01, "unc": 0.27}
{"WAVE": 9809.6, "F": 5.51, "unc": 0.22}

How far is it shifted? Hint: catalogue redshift 0.14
